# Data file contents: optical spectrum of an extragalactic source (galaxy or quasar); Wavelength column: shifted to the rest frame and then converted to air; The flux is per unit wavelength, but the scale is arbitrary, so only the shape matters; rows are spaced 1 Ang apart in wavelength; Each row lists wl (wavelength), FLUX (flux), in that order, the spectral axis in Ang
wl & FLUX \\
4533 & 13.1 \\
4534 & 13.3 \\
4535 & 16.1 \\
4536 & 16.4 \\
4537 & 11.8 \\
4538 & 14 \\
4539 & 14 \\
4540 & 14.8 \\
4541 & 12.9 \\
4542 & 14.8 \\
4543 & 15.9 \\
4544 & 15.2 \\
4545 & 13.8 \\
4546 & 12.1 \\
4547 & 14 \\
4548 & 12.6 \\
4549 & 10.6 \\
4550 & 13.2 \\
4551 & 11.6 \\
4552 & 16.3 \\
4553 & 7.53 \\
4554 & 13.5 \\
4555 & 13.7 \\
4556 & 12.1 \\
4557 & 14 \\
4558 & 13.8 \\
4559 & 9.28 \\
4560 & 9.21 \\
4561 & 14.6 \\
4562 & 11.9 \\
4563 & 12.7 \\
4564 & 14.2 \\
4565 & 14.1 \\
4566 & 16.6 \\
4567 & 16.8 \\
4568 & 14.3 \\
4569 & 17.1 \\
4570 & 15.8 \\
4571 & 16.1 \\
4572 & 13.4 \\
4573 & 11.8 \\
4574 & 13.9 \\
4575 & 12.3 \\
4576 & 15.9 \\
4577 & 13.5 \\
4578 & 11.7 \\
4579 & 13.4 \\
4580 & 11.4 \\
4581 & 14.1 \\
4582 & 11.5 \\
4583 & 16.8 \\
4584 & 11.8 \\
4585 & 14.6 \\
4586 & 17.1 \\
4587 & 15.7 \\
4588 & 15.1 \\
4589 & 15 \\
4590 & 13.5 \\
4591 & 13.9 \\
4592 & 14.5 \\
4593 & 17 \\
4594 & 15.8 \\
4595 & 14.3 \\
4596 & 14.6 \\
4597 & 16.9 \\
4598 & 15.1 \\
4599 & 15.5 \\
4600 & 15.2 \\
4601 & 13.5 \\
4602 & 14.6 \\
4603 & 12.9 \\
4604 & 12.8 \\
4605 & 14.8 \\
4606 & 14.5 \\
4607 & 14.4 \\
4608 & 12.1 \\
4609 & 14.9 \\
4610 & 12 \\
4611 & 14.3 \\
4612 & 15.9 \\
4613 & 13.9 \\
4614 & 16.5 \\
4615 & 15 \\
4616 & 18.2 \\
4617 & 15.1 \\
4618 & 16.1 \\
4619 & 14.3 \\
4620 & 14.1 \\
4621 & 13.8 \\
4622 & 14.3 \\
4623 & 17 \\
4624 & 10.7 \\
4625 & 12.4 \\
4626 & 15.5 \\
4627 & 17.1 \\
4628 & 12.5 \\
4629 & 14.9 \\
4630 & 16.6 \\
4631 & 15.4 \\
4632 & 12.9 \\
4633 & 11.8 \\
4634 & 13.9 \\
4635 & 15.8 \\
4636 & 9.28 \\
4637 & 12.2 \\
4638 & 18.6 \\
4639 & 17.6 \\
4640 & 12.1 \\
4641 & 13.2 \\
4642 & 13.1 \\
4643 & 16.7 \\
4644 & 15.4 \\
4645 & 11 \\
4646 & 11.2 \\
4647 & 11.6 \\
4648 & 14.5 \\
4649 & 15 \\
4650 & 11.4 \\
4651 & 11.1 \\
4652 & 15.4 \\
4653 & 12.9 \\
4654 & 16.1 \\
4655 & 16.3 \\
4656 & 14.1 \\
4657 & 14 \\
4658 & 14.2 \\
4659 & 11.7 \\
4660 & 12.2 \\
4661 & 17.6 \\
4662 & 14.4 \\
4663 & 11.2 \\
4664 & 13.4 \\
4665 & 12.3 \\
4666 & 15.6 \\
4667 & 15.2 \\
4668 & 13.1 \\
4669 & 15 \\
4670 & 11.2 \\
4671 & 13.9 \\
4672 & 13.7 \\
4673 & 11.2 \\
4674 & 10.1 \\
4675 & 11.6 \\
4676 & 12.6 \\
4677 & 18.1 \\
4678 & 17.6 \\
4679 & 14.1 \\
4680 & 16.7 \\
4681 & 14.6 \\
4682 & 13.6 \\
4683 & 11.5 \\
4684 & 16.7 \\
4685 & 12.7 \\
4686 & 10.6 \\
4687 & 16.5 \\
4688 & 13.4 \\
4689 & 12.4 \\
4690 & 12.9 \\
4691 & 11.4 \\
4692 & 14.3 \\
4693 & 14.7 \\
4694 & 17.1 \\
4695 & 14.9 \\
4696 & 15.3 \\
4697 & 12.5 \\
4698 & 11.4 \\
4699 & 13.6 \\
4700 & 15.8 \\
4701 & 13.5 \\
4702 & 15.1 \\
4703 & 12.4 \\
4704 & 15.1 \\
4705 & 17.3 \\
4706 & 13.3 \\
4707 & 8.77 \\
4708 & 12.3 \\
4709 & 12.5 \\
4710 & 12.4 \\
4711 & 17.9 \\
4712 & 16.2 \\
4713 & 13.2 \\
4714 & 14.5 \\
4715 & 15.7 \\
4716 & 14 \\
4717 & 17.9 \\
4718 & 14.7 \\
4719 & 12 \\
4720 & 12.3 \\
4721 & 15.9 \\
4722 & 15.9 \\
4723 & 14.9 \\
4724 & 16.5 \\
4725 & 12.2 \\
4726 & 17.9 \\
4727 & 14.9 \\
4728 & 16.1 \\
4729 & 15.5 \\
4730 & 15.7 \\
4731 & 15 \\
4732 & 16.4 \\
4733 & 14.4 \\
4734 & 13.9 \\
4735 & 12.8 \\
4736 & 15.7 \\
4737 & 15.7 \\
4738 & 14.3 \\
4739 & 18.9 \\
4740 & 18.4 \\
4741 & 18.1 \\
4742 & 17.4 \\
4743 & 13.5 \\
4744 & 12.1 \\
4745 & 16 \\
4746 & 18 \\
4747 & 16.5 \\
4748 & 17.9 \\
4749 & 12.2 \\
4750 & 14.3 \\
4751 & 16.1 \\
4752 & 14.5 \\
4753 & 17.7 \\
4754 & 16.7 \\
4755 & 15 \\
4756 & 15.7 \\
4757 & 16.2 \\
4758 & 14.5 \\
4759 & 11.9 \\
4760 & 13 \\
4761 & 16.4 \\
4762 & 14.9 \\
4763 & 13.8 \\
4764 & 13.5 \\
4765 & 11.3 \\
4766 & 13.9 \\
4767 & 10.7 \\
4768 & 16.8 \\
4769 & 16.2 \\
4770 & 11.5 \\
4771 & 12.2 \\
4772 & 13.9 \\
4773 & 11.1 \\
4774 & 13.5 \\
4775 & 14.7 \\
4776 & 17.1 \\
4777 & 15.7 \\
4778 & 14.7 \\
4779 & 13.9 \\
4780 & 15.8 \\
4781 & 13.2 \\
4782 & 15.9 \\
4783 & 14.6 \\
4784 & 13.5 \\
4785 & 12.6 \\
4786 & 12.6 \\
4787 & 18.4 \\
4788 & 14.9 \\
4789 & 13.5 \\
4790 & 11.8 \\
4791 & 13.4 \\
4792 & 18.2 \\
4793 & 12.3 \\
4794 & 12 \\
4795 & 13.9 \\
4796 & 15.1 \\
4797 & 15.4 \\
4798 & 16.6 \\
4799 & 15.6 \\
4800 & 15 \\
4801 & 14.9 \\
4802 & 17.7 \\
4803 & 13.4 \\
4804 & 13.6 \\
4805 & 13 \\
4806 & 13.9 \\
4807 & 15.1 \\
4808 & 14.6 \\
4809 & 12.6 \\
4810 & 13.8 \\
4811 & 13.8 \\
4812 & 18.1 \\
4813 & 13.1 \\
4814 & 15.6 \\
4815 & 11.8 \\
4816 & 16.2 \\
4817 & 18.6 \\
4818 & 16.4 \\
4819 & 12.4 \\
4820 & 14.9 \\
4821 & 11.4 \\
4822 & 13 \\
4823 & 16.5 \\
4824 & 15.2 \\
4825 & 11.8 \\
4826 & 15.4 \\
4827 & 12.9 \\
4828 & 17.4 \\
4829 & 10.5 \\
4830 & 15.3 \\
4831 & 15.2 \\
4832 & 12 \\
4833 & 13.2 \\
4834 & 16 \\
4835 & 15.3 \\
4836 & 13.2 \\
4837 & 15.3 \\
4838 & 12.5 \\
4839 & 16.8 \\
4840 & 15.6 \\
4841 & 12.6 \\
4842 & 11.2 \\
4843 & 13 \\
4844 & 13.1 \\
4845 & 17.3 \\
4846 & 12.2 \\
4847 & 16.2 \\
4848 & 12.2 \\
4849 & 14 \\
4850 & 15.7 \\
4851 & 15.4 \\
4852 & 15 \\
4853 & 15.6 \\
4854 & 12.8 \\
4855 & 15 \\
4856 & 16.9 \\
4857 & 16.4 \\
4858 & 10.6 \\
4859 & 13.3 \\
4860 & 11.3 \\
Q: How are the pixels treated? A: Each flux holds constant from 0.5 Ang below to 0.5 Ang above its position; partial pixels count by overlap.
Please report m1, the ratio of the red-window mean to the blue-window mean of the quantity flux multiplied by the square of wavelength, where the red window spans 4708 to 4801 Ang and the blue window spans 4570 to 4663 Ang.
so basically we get 1.1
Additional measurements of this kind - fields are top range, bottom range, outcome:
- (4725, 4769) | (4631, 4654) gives 1.17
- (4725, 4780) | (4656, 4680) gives 1.13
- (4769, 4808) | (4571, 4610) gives 1.10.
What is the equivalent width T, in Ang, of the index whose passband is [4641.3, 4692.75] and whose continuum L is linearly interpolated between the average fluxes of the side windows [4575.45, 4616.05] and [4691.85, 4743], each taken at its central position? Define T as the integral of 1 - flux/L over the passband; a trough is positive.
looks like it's 3.5 Ang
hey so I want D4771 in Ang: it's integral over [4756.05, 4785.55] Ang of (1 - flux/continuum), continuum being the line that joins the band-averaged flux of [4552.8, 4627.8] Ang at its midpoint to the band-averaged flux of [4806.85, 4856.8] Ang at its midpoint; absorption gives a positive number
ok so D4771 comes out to 0.6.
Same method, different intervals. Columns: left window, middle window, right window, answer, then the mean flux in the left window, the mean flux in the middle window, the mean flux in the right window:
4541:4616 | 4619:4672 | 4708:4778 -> 1.7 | 14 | 13.9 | 14.9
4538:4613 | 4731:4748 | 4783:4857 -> -1.8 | 13.9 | 15.8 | 14.4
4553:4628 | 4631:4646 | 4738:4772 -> 0.7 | 14.2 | 13.8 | 15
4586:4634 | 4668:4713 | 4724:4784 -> 3.0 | 14.6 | 13.8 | 14.9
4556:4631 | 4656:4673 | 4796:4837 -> 0.9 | 14.3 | 13.6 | 14.5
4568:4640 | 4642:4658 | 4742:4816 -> 0.8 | 14.4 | 13.8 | 14.5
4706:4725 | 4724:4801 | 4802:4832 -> -2.9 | 14.2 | 14.8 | 14.3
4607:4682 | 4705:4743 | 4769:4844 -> -2.2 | 14.1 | 15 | 14.3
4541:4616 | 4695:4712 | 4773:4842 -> 0.5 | 14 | 13.8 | 14.4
